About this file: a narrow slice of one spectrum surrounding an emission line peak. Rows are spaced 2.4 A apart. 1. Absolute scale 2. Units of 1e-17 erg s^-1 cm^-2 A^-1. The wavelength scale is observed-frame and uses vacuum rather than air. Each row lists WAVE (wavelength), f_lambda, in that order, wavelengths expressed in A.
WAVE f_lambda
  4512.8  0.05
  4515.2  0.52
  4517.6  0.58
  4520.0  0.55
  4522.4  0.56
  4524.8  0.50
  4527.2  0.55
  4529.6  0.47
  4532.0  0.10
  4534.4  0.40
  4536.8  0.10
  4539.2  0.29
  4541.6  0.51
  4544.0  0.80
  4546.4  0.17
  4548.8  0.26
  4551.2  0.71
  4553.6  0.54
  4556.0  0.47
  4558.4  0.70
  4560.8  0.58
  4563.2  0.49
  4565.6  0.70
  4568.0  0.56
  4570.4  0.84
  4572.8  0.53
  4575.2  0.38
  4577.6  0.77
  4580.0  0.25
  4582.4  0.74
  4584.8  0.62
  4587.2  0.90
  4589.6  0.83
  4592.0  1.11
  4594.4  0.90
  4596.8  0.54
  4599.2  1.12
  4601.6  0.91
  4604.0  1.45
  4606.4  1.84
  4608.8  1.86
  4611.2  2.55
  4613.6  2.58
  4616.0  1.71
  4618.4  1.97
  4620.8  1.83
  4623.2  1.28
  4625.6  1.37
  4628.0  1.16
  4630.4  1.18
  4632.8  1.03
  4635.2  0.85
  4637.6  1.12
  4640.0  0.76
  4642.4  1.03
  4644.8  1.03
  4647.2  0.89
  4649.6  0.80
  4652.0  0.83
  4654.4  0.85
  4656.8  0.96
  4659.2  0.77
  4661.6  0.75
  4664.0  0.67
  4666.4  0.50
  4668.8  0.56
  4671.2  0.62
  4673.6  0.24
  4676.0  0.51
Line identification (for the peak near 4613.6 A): Ly-alpha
